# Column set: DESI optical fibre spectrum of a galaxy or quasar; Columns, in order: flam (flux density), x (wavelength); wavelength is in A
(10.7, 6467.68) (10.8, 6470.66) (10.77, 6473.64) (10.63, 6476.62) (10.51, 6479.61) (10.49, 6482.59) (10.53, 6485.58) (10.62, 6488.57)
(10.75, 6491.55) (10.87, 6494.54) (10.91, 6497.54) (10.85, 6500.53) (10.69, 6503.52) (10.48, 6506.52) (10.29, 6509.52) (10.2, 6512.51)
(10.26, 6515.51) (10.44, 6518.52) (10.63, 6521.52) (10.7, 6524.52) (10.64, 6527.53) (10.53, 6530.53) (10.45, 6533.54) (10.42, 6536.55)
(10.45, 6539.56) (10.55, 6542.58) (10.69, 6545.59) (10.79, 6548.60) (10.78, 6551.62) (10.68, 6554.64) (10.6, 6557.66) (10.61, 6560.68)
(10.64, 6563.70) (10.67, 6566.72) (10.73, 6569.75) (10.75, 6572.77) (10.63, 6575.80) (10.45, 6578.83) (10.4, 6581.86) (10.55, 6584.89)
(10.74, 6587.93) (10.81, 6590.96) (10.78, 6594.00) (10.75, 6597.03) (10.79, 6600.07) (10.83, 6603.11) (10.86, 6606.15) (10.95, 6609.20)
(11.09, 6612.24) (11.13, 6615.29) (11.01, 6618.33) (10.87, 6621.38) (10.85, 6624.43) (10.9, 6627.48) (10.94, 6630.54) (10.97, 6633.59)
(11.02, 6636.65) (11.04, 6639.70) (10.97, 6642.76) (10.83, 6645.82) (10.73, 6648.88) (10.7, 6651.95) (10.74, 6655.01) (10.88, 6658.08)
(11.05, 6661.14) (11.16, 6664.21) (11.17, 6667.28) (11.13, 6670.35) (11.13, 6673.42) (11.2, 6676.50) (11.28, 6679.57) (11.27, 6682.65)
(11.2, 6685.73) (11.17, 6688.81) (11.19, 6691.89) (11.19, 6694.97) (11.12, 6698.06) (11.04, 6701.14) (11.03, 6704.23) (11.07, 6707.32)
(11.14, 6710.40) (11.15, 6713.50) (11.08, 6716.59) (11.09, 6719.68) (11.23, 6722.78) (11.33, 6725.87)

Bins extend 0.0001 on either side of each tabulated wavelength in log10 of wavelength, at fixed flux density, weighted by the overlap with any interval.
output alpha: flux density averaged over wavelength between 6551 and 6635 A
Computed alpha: 10.8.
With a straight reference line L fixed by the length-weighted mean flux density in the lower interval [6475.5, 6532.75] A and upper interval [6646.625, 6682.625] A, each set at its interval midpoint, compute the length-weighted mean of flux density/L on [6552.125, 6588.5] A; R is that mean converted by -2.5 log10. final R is 0.01 mag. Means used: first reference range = 10.6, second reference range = 11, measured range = 10.6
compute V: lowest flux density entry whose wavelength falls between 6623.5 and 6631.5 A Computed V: 10.85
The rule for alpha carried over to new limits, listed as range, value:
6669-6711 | 11.2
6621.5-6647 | 10.9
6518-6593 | 10.6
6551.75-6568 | 10.7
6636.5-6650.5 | 10.9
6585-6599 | 10.7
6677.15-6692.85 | 11.2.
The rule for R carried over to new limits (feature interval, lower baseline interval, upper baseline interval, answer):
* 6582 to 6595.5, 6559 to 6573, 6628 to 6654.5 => 0.006 mag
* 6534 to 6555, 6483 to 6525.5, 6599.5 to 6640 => 0.010 mag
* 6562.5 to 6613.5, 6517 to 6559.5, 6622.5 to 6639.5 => 0.005 mag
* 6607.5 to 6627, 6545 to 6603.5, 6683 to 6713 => -0.014 mag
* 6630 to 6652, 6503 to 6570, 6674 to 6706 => 0.006 mag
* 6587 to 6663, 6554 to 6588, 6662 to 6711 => -0.003 mag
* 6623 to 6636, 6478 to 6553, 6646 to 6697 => 0.002 mag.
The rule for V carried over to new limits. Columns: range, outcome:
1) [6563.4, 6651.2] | 10.4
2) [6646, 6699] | 10.7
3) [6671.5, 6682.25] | 11.13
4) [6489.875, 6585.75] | 10.2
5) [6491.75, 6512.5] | 10.29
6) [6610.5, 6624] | 10.87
